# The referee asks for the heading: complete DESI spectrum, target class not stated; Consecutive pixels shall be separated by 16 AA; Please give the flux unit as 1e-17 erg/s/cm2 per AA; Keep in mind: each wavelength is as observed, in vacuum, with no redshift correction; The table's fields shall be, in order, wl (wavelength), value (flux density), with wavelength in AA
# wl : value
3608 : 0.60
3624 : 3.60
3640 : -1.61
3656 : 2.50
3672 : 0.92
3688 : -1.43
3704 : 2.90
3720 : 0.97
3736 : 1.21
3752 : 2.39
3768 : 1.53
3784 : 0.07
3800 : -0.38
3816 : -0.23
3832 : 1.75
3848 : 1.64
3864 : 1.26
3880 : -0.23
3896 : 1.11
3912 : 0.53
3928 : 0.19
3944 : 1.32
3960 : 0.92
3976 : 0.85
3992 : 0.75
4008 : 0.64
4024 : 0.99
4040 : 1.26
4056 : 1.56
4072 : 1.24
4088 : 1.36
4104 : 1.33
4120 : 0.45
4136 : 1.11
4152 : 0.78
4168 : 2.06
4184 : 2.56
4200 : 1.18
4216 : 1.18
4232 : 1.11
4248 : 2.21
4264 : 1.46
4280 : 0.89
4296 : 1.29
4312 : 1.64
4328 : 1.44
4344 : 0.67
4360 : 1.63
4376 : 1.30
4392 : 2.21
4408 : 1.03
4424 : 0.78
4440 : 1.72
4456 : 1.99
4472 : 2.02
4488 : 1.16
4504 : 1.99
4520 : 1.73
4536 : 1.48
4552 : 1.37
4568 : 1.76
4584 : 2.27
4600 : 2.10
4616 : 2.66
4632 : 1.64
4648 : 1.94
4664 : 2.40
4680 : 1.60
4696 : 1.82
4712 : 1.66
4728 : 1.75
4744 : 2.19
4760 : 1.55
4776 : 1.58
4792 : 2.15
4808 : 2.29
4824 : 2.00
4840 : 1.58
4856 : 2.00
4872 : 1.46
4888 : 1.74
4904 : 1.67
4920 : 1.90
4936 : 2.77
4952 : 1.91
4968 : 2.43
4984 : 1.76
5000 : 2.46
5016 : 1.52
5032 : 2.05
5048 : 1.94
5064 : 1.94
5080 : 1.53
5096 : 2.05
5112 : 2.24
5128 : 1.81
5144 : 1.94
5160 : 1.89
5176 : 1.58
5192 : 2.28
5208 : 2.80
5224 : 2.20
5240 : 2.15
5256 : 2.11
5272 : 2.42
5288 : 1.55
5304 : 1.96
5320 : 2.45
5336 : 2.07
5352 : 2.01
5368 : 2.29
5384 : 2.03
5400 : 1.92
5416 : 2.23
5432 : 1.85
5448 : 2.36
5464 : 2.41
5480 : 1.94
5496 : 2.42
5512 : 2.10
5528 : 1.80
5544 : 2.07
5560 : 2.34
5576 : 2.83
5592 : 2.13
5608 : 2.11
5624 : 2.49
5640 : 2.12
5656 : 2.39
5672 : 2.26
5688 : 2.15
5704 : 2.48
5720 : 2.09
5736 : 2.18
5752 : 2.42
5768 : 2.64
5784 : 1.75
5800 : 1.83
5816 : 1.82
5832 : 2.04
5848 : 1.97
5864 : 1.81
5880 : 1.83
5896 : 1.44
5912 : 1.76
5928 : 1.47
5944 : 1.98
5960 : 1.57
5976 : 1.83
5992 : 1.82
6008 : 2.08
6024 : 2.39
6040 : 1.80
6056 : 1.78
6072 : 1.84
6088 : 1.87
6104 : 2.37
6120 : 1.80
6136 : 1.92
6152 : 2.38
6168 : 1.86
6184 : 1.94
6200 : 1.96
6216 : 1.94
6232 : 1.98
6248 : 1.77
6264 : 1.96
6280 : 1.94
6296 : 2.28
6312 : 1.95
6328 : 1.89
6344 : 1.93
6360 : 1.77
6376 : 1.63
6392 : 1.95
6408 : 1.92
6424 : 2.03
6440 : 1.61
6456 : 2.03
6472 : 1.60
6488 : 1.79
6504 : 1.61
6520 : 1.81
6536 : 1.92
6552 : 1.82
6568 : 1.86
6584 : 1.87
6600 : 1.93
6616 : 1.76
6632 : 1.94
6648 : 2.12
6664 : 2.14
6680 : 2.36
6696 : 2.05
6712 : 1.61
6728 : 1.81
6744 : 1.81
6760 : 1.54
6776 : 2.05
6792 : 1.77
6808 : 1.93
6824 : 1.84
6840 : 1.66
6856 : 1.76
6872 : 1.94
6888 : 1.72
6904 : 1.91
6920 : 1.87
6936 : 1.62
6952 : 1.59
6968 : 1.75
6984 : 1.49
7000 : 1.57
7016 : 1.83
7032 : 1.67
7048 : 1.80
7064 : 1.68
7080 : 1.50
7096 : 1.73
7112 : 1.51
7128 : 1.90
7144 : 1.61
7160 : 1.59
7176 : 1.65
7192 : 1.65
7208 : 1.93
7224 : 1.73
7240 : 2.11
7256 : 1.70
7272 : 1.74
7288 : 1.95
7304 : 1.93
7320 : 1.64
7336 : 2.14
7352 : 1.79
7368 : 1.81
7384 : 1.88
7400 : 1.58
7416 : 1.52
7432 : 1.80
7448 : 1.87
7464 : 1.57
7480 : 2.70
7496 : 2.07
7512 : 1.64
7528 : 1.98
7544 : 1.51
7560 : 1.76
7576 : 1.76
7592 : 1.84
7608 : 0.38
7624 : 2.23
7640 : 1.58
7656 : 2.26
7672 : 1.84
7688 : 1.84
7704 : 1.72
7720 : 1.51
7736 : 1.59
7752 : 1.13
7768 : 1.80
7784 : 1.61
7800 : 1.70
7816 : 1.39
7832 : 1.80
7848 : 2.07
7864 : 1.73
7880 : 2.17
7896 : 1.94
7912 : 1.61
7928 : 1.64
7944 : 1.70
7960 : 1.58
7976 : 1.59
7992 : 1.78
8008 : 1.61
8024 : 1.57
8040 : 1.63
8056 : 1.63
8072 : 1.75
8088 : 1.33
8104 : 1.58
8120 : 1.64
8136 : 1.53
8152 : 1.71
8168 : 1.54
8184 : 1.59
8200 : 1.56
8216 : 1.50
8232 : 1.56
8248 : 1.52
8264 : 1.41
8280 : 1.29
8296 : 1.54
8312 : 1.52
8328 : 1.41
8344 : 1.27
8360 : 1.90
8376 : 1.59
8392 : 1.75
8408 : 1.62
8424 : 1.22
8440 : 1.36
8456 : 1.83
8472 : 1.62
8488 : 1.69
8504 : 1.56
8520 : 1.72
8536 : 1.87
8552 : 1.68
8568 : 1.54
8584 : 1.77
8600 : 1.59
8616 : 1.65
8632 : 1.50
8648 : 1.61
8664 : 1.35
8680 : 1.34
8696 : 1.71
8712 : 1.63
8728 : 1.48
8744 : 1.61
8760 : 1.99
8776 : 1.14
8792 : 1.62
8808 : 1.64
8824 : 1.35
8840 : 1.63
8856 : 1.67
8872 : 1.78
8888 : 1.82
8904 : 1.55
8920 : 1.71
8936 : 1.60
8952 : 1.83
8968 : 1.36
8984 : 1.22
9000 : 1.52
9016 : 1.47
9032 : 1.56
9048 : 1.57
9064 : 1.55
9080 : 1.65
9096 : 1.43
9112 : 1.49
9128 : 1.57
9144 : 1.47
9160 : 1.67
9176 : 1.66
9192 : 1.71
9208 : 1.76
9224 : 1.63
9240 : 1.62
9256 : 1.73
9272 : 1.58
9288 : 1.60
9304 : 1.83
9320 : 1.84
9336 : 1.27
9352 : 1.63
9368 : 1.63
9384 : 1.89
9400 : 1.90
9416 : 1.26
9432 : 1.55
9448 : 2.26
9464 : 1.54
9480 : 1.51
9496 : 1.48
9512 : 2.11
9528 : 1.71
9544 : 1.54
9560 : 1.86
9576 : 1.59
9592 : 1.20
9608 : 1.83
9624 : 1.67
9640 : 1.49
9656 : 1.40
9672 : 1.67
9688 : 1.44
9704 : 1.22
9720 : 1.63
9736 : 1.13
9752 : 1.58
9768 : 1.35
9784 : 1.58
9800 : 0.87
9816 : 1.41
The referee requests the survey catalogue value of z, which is 0.139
